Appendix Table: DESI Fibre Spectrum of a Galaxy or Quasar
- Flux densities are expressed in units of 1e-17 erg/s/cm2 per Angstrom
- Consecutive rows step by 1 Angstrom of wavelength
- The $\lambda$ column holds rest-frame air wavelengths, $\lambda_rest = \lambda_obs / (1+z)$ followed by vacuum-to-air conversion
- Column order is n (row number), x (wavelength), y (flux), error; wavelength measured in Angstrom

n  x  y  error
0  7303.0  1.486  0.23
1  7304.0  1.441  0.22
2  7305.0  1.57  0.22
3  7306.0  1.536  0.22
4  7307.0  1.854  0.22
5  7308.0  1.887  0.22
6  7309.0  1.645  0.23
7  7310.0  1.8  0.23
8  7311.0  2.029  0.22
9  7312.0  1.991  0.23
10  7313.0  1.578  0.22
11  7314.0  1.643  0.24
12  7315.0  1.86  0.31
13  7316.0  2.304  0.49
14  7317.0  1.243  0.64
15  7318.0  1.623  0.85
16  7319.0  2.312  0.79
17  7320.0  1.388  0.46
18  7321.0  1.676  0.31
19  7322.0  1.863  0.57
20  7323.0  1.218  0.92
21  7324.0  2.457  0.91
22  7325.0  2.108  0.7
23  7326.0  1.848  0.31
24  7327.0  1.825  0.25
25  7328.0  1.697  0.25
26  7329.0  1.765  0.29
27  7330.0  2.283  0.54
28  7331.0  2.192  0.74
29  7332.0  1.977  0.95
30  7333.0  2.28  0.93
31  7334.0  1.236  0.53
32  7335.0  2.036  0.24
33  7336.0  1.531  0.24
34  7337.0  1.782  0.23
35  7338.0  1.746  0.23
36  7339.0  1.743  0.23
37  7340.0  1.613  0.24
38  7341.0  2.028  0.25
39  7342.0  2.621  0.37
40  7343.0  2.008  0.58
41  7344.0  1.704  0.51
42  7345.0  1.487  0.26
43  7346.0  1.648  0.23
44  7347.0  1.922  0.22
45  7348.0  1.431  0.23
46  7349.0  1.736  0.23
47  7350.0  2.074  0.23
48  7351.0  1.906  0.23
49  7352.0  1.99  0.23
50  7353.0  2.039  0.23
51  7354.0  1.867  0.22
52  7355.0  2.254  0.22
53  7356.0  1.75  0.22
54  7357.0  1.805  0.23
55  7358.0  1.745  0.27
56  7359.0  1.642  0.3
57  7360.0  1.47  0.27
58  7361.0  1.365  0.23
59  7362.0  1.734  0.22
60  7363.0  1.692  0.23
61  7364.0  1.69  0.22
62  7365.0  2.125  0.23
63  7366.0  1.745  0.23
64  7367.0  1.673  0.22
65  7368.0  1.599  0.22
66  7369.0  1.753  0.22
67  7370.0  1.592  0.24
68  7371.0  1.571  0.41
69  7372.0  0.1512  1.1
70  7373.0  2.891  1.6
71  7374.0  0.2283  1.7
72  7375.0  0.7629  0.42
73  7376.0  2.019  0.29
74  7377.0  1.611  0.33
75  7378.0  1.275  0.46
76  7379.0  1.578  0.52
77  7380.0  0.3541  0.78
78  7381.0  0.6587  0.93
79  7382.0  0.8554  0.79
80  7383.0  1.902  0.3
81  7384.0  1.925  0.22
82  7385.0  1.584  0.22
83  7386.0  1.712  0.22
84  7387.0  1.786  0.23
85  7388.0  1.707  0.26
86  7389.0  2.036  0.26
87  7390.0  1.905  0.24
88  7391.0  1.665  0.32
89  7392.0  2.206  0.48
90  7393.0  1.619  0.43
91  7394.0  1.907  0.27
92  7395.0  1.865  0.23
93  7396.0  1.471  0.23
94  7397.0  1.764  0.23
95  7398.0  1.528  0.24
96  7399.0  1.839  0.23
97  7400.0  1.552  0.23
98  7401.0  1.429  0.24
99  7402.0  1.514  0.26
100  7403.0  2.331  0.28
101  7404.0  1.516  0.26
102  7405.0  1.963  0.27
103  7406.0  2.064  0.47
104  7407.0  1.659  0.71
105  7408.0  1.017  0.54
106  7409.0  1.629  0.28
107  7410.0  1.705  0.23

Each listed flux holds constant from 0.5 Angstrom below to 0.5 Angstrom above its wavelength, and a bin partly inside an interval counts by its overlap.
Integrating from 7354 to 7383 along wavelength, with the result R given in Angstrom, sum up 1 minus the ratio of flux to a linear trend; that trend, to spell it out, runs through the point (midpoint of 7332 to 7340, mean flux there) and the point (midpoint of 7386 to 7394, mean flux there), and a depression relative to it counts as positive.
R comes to 5.0 Angstrom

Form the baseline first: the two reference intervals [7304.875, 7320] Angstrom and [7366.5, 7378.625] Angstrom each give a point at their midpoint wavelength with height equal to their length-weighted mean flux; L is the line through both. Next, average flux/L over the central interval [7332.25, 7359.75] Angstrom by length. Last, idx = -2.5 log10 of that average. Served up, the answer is -0.16 mag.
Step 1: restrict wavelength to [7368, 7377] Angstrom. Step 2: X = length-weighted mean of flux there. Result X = 1.4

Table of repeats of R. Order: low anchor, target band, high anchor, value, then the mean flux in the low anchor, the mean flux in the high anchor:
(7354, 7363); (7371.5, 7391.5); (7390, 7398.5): 3.7 Angstrom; 1.73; 1.76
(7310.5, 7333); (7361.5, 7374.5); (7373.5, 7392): -0.2 Angstrom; 1.87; 1.44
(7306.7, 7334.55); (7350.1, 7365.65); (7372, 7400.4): -1.2 Angstrom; 1.84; 1.55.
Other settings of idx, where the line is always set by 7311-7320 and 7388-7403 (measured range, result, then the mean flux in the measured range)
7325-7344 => -0.063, 1.9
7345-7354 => -0.024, 1.82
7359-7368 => 0.060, 1.68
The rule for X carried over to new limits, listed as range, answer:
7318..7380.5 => 1.73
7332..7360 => 1.83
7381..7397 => 1.71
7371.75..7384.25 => 1.26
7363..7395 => 1.56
